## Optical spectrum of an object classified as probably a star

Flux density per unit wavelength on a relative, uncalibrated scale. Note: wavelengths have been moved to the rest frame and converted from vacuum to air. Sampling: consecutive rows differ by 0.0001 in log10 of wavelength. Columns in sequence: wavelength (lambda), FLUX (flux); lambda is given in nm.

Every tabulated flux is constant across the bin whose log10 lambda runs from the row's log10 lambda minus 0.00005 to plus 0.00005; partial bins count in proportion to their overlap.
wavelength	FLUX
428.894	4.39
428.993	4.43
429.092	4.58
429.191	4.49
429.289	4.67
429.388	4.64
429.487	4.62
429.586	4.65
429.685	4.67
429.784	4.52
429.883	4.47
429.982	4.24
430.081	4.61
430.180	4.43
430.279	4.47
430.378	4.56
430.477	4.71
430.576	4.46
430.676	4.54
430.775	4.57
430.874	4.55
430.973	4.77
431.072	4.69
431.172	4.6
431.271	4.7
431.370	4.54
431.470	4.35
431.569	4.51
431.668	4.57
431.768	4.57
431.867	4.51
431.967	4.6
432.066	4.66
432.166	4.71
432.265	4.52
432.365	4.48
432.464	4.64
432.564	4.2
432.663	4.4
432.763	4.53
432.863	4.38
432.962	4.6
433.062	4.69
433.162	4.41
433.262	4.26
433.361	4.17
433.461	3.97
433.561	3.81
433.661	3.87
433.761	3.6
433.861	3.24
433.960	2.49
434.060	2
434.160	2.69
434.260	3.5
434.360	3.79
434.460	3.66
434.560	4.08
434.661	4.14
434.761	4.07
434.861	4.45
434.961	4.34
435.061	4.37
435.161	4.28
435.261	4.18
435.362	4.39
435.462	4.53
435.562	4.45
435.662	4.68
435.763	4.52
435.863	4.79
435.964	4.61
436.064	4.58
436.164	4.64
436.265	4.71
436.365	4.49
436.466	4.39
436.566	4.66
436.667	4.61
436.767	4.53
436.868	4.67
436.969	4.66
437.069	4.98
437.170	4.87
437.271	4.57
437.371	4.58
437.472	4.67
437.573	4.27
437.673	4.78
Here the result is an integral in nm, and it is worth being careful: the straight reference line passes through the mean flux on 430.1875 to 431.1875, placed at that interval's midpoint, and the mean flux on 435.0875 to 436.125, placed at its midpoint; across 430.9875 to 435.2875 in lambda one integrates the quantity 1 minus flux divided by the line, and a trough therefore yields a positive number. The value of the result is 0.361 nm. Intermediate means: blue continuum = 4.58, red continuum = 4.5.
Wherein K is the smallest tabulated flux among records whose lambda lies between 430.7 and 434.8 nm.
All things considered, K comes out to 2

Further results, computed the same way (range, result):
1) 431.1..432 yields 4.35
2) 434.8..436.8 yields 4.18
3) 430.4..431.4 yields 4.46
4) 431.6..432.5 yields 4.48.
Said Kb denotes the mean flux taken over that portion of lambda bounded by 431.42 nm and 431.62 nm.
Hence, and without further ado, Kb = 4.44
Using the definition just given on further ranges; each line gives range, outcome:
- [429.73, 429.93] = 4.5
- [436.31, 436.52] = 4.46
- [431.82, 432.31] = 4.6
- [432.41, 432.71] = 4.43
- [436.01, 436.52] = 4.57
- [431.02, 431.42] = 4.63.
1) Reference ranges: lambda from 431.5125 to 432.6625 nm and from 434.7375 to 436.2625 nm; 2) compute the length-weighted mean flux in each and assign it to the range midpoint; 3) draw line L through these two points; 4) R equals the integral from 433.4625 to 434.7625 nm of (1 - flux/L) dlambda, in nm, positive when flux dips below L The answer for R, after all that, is 0.302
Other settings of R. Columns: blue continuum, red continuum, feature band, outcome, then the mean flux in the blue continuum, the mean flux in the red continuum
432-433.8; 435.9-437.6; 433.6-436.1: 0.289 nm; 4.33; 4.62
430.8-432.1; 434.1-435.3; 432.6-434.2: 0.147 nm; 4.59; 3.94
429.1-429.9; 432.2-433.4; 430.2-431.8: -0.014 nm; 4.6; 4.45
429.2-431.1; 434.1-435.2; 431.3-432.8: -0.079 nm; 4.57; 3.92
